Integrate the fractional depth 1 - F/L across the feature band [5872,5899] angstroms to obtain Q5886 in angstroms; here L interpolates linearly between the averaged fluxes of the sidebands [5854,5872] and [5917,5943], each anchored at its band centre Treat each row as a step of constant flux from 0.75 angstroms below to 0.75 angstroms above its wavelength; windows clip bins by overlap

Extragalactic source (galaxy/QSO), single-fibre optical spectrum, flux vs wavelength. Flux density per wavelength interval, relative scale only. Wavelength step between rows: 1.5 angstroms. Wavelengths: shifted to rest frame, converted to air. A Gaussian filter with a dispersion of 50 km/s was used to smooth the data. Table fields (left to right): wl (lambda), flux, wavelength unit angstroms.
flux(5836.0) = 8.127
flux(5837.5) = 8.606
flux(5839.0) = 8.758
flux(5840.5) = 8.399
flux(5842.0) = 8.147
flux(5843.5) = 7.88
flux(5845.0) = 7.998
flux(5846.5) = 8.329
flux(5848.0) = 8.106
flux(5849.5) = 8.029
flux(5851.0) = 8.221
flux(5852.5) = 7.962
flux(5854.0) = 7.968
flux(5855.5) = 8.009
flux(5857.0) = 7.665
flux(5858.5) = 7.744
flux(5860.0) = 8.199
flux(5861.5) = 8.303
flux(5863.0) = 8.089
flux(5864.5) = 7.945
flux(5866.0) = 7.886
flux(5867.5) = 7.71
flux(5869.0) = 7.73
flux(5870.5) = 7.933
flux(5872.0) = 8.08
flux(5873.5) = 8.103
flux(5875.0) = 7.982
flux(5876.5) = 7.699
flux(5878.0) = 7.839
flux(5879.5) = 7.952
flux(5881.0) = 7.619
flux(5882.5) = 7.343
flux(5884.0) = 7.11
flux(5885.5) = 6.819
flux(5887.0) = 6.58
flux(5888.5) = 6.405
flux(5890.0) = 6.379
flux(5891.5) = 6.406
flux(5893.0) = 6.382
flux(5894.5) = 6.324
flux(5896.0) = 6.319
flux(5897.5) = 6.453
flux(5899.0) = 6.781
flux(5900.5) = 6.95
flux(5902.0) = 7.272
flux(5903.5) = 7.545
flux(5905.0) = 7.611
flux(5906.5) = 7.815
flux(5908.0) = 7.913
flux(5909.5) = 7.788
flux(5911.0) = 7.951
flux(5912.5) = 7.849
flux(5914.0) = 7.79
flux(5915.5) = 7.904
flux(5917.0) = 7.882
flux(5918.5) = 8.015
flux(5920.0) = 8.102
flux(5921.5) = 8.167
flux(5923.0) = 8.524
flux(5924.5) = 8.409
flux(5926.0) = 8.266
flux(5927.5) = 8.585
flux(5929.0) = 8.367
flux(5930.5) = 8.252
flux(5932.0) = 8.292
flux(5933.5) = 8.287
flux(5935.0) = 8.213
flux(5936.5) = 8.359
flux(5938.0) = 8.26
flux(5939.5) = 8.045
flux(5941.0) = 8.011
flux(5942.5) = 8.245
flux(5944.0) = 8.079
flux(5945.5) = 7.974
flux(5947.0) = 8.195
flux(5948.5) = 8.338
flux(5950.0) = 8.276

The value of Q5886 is 3.3 angstroms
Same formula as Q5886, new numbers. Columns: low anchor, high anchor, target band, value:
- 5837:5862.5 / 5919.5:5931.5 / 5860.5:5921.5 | 5.7 angstroms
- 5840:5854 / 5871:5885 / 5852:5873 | -0.1 angstroms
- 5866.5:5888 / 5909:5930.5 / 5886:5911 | 2.9 angstroms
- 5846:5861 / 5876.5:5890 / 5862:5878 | -0.8 angstroms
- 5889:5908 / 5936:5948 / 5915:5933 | -1.4 angstroms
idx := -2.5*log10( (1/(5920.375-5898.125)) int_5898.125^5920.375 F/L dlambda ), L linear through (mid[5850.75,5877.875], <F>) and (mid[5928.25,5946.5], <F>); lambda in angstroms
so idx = 0.06 mag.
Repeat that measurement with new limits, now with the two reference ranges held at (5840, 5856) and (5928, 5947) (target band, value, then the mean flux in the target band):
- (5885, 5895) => 0.25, 6.47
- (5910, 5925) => 0.02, 8.05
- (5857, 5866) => 0.01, 8.01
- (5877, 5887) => 0.10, 7.39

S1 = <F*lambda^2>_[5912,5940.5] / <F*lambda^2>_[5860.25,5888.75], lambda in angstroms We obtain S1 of 1.1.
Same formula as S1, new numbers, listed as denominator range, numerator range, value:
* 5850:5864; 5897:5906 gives 0.90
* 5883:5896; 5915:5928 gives 1.27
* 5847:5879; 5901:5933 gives 1.02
